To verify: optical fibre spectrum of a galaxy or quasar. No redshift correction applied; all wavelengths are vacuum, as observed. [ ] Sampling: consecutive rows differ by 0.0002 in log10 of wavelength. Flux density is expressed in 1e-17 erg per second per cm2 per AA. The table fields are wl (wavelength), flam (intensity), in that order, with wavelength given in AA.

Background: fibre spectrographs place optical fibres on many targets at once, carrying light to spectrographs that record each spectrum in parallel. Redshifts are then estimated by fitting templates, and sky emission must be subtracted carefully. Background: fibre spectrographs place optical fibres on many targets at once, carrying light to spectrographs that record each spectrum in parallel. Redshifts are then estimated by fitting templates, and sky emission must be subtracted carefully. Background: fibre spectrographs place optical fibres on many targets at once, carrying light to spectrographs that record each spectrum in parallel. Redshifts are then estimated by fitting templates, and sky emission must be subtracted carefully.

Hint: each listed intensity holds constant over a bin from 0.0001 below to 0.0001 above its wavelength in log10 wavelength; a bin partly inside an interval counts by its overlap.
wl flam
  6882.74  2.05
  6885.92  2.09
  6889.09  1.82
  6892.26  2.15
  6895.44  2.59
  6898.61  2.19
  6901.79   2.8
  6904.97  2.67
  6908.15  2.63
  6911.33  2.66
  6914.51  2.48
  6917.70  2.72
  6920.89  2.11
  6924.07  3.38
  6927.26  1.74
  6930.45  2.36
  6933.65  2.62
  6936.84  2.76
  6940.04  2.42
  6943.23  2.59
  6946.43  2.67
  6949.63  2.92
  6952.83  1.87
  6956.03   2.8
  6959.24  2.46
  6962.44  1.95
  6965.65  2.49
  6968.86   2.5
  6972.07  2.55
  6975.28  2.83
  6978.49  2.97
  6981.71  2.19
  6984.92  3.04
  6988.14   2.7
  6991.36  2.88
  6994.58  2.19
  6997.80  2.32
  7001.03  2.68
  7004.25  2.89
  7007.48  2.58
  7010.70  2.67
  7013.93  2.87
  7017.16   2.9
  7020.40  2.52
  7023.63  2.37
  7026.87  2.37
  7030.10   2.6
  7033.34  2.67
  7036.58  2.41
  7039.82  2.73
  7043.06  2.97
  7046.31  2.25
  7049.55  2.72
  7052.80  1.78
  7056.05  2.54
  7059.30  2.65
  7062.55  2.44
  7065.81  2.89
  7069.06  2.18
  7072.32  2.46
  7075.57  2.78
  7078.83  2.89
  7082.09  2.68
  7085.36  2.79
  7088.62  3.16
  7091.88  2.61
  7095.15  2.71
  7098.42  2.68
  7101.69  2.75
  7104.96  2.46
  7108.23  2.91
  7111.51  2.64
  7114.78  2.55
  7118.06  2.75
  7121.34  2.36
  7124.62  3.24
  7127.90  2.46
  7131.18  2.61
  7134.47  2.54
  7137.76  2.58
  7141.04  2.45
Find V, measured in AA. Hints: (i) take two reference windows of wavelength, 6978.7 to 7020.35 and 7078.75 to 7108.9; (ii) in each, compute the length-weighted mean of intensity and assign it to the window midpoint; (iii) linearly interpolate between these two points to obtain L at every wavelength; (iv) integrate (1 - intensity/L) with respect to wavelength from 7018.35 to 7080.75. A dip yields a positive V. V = 3.9 AA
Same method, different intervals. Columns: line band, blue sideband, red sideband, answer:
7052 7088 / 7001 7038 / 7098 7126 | 1.08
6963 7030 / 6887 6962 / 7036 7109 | -1.57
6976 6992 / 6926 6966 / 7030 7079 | -1.78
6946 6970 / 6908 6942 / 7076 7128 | 1.15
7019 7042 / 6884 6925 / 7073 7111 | 1.08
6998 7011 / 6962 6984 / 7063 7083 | -0.48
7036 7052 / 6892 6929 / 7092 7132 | 0.23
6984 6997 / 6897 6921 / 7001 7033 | -0.19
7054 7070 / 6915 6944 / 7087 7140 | 0.63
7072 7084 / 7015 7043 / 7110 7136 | -0.49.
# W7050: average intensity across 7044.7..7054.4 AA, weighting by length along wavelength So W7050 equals 2.25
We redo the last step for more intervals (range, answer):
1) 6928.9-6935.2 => 2.49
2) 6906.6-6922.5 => 2.52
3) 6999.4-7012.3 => 2.71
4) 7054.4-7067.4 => 2.63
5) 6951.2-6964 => 2.27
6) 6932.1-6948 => 2.61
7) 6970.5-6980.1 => 2.78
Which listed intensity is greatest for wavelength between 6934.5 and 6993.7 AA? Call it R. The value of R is 3.04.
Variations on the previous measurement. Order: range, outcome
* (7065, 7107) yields 3.16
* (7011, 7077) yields 2.97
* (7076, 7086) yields 2.89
